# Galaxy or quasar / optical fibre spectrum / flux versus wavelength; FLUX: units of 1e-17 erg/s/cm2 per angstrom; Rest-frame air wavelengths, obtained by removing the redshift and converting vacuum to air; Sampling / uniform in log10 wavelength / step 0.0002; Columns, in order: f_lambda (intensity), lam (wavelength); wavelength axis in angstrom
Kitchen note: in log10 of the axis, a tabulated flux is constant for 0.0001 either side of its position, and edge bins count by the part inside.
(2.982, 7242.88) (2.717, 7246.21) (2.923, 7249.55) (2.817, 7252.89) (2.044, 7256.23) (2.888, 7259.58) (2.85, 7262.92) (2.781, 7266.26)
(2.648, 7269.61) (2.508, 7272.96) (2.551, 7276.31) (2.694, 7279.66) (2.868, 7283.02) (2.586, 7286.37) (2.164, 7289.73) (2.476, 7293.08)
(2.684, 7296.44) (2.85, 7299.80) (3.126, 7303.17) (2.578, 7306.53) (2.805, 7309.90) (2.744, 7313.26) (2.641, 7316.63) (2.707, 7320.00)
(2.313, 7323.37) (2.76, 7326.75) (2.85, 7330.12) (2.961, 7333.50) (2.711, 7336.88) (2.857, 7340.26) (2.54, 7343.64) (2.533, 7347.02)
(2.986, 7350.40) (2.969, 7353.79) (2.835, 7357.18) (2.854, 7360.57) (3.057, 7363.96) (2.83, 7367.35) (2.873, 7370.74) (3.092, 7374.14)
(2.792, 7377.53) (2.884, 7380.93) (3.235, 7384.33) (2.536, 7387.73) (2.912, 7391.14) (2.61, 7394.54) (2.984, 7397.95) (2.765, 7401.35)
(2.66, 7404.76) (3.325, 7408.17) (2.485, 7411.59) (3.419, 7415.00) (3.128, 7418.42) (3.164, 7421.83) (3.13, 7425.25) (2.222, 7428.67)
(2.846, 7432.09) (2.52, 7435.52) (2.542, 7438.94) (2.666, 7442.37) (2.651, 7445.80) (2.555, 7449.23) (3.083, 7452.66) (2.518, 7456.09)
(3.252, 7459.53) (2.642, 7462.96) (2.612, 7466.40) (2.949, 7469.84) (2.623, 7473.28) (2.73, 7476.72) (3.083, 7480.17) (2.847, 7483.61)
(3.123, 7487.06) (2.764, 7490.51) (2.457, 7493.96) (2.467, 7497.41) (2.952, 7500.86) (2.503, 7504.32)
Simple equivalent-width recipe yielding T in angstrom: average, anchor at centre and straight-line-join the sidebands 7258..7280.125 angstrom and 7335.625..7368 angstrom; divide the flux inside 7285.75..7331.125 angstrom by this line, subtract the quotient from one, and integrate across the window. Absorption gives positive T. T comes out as 1.58 angstrom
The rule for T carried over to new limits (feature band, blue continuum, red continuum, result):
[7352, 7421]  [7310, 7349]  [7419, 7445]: -4.9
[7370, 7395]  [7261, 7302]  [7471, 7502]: -1.5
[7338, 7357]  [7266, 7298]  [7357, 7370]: 0.4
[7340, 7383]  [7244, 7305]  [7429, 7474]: -2.6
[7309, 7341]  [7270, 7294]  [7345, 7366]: 0.1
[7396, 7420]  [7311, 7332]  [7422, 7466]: -2.2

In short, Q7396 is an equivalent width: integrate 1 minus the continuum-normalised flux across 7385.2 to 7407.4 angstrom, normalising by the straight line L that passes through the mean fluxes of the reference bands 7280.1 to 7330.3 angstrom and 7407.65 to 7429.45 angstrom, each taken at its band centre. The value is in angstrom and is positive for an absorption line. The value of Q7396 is 1.1 angstrom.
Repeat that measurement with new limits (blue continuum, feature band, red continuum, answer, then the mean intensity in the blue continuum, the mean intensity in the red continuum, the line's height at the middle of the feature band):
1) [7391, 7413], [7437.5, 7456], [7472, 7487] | 1.02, 2.82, 2.86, 2.84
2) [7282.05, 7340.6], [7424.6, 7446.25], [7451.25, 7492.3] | 1.42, 2.7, 2.85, 2.82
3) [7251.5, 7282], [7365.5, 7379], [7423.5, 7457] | -1.19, 2.64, 2.68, 2.66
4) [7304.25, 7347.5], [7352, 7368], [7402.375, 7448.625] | -1.00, 2.7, 2.82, 2.74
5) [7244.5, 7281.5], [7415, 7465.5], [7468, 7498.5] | -0.60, 2.68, 2.79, 2.77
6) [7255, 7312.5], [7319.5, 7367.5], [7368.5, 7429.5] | 0.09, 2.66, 2.91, 2.79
